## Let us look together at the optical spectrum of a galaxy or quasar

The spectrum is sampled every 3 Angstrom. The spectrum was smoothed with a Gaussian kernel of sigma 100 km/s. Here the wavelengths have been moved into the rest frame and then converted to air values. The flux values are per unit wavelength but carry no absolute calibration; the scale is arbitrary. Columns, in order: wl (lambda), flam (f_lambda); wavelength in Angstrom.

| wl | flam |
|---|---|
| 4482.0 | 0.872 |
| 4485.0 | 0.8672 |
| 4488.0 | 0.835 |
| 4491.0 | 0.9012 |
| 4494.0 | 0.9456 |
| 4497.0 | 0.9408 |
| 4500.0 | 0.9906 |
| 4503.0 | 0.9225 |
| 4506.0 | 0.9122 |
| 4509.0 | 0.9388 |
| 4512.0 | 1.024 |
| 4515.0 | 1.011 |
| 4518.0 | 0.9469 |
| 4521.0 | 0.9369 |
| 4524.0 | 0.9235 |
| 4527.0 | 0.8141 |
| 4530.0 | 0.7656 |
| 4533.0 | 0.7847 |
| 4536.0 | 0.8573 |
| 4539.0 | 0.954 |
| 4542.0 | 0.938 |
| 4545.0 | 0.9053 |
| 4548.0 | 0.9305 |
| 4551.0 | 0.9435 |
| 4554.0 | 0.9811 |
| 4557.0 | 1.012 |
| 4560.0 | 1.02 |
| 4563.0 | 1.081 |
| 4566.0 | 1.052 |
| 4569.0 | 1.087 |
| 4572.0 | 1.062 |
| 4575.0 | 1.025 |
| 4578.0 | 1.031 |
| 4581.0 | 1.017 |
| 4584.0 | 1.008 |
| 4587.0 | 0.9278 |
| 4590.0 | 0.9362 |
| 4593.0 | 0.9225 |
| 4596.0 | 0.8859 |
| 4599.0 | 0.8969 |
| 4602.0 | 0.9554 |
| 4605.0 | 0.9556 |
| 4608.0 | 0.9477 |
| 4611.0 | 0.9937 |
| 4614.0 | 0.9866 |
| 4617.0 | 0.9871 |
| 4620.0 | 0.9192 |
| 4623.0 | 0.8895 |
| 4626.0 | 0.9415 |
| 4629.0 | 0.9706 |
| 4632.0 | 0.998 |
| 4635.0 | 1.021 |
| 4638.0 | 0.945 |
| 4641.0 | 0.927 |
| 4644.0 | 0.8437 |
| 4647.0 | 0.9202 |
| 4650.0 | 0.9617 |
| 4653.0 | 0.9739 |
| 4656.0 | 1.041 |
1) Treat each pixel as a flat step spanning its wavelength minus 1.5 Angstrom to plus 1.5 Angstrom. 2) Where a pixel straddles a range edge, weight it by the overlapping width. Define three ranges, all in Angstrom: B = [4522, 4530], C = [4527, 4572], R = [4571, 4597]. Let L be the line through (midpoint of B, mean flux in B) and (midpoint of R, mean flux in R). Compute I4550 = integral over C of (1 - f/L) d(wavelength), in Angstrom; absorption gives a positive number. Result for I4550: -2.2 Angstrom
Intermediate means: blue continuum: 0.854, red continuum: 0.98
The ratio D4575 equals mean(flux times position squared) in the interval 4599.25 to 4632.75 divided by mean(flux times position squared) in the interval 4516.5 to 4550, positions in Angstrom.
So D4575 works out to 1.1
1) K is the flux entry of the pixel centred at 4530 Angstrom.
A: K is 0.7656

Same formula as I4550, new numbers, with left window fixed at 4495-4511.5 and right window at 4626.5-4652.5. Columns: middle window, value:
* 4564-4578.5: -1.62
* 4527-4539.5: 1.57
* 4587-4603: 0.49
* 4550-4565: -1.01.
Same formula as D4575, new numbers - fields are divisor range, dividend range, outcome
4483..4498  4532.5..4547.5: 1.02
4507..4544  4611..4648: 1.09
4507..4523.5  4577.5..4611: 1.02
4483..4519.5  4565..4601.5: 1.09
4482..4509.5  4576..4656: 1.10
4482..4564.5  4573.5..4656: 1.07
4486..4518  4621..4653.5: 1.06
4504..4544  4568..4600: 1.11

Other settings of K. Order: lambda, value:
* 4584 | 1.008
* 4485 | 0.8672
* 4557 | 1.012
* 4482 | 0.872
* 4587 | 0.9278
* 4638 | 0.945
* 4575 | 1.025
